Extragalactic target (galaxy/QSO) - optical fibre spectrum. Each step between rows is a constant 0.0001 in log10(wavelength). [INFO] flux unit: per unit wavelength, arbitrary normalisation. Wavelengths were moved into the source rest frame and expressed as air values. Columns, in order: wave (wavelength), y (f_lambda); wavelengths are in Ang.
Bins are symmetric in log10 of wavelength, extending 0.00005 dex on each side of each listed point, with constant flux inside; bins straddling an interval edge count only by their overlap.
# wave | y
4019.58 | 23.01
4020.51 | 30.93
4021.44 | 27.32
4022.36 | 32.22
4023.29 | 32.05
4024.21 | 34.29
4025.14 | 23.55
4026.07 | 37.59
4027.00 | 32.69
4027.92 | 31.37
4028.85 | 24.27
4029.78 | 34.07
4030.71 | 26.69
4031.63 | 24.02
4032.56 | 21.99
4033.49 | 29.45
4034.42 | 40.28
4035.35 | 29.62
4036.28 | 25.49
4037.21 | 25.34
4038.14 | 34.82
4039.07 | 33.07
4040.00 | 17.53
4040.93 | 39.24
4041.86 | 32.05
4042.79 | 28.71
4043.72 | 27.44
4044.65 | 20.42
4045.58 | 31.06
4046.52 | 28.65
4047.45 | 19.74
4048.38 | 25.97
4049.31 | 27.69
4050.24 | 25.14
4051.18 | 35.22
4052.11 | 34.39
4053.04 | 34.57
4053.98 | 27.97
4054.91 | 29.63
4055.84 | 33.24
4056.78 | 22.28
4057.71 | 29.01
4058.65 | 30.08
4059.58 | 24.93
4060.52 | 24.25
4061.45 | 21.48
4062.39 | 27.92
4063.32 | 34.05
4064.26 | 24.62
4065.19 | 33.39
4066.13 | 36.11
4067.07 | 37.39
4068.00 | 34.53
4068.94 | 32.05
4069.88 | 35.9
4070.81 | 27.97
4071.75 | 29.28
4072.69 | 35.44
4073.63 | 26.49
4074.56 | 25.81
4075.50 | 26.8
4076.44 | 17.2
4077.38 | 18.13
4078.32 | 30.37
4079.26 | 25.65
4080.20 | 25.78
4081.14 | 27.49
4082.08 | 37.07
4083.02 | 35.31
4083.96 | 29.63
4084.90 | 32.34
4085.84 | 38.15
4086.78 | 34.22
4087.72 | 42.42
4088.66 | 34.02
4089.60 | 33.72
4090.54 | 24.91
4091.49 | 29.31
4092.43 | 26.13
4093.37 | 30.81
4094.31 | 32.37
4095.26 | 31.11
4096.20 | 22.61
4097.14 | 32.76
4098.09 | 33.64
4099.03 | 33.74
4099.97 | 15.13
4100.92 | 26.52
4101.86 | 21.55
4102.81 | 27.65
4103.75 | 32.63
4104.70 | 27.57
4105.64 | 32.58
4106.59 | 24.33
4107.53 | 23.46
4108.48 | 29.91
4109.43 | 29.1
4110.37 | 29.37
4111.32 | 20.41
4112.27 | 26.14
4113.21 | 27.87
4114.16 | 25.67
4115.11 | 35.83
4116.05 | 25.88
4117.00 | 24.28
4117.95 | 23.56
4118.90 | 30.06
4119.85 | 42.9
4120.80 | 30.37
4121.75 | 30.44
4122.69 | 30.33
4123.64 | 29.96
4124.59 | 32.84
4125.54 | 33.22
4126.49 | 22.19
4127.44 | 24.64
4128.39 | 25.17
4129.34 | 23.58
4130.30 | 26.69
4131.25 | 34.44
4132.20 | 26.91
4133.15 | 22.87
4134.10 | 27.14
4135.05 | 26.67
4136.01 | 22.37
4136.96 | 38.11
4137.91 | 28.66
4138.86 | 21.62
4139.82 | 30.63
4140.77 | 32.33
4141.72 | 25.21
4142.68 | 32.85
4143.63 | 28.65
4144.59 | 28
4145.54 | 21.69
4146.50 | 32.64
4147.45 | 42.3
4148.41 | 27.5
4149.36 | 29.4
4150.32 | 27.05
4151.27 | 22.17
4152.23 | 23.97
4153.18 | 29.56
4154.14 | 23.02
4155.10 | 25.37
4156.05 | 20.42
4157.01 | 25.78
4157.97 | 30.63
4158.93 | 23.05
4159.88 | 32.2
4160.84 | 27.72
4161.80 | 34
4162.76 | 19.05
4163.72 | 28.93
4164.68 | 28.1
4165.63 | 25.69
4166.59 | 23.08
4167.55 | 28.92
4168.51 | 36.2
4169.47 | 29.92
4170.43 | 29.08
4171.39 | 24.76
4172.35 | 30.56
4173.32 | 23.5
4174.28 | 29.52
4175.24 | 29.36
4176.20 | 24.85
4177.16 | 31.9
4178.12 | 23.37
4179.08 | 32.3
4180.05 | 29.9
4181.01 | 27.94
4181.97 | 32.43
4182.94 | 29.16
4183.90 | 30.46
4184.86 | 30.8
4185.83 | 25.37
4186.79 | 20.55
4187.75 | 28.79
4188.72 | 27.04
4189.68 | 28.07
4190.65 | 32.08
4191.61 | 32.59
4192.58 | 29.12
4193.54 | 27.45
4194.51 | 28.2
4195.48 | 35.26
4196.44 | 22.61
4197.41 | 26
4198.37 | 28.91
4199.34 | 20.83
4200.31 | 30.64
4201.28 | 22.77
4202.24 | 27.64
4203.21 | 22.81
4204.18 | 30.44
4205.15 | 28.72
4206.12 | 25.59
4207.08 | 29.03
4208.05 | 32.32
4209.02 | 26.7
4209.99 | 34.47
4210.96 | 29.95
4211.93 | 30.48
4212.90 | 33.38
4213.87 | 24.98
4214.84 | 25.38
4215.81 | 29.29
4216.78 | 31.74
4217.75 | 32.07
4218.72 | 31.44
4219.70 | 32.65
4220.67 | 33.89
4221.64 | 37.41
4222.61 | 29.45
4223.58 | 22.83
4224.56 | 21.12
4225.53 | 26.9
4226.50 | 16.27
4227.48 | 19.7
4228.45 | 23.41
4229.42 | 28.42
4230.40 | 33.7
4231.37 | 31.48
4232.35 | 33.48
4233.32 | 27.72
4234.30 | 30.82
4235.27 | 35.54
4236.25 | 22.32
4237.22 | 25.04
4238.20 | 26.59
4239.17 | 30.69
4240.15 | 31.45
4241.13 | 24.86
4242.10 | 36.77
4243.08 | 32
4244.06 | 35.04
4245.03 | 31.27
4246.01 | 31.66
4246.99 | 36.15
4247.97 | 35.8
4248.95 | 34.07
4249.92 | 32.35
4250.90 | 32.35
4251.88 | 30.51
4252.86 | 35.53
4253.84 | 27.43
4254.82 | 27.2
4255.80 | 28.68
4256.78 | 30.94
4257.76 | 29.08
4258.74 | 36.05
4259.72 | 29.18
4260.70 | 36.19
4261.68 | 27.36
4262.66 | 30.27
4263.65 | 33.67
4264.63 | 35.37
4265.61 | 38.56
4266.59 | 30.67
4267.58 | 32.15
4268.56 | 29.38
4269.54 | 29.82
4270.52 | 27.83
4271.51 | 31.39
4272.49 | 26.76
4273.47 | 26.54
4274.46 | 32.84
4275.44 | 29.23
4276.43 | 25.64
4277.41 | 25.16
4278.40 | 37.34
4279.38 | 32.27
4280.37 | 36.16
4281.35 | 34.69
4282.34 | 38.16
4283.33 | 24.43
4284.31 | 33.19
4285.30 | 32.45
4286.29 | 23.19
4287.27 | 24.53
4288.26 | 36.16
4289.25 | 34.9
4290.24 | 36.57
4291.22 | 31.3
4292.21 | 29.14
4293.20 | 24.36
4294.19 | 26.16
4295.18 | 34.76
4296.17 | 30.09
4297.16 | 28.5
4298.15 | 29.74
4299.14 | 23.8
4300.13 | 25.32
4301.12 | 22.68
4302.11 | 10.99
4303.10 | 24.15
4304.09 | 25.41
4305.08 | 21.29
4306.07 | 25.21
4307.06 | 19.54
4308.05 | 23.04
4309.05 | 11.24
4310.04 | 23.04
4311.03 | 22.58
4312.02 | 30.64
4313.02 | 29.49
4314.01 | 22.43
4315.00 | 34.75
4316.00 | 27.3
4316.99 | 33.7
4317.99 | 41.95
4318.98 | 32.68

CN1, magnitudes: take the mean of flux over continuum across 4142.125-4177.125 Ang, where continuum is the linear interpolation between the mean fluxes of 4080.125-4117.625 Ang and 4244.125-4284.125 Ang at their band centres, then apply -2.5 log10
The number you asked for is 0.088 mag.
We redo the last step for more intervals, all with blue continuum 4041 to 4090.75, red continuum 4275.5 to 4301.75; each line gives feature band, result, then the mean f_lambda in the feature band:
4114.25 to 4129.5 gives 0.02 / 29.1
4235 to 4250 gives -0.05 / 31.3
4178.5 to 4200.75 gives 0.05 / 28.5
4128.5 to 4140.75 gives 0.08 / 27.6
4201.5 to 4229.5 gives 0.06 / 28.2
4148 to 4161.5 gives 0.13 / 26.4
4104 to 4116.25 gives 0.08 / 27.7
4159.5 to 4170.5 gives 0.05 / 28.5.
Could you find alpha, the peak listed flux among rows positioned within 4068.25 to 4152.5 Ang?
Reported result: 42.9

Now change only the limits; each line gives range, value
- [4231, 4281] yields 38.56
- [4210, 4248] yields 37.41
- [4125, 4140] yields 38.11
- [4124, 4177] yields 42.3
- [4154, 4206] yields 36.2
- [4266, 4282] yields 37.34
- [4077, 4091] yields 42.42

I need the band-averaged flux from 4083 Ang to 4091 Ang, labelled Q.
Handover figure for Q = 33.8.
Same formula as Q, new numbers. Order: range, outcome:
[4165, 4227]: 28.4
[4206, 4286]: 30.4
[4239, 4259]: 31.9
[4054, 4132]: 29.1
